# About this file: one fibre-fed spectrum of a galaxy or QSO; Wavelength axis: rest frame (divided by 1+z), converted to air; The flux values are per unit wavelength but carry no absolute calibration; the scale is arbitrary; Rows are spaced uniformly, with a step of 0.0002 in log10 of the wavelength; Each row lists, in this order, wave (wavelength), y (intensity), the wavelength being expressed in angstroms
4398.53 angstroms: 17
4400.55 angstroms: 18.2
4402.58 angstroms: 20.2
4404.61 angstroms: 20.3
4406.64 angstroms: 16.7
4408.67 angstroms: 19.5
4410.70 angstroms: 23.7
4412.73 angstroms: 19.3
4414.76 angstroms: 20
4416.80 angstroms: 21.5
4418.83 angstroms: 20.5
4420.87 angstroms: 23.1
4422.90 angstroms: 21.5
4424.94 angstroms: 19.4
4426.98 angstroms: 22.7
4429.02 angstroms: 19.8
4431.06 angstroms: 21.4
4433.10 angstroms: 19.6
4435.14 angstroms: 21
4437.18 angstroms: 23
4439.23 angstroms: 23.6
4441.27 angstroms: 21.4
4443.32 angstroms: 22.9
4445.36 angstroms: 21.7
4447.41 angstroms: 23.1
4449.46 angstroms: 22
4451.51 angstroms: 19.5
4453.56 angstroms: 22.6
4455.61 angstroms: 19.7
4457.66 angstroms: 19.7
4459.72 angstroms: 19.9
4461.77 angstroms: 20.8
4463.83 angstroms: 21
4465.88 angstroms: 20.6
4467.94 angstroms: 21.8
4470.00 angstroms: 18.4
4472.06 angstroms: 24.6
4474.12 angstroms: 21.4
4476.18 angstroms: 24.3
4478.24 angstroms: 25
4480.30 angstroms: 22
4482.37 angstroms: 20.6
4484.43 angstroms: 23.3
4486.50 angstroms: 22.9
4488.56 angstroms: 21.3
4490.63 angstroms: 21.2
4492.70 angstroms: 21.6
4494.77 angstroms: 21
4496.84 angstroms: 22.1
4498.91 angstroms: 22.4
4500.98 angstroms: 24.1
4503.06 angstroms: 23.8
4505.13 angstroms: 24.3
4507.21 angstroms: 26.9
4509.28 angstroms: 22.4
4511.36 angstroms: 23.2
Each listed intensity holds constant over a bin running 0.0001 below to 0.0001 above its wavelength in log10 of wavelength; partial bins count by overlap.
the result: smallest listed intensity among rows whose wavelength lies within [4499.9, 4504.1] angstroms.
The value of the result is 23.8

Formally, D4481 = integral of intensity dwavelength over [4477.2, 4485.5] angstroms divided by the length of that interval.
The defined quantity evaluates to 22.7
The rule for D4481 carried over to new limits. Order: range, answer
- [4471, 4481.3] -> 23.5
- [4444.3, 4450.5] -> 22.3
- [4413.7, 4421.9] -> 21.3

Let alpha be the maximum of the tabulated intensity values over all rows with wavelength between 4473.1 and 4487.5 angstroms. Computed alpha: 25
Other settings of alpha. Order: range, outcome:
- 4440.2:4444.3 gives 22.9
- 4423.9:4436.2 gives 22.7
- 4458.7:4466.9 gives 21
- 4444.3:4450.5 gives 23.1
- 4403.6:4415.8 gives 23.7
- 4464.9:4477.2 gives 24.6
